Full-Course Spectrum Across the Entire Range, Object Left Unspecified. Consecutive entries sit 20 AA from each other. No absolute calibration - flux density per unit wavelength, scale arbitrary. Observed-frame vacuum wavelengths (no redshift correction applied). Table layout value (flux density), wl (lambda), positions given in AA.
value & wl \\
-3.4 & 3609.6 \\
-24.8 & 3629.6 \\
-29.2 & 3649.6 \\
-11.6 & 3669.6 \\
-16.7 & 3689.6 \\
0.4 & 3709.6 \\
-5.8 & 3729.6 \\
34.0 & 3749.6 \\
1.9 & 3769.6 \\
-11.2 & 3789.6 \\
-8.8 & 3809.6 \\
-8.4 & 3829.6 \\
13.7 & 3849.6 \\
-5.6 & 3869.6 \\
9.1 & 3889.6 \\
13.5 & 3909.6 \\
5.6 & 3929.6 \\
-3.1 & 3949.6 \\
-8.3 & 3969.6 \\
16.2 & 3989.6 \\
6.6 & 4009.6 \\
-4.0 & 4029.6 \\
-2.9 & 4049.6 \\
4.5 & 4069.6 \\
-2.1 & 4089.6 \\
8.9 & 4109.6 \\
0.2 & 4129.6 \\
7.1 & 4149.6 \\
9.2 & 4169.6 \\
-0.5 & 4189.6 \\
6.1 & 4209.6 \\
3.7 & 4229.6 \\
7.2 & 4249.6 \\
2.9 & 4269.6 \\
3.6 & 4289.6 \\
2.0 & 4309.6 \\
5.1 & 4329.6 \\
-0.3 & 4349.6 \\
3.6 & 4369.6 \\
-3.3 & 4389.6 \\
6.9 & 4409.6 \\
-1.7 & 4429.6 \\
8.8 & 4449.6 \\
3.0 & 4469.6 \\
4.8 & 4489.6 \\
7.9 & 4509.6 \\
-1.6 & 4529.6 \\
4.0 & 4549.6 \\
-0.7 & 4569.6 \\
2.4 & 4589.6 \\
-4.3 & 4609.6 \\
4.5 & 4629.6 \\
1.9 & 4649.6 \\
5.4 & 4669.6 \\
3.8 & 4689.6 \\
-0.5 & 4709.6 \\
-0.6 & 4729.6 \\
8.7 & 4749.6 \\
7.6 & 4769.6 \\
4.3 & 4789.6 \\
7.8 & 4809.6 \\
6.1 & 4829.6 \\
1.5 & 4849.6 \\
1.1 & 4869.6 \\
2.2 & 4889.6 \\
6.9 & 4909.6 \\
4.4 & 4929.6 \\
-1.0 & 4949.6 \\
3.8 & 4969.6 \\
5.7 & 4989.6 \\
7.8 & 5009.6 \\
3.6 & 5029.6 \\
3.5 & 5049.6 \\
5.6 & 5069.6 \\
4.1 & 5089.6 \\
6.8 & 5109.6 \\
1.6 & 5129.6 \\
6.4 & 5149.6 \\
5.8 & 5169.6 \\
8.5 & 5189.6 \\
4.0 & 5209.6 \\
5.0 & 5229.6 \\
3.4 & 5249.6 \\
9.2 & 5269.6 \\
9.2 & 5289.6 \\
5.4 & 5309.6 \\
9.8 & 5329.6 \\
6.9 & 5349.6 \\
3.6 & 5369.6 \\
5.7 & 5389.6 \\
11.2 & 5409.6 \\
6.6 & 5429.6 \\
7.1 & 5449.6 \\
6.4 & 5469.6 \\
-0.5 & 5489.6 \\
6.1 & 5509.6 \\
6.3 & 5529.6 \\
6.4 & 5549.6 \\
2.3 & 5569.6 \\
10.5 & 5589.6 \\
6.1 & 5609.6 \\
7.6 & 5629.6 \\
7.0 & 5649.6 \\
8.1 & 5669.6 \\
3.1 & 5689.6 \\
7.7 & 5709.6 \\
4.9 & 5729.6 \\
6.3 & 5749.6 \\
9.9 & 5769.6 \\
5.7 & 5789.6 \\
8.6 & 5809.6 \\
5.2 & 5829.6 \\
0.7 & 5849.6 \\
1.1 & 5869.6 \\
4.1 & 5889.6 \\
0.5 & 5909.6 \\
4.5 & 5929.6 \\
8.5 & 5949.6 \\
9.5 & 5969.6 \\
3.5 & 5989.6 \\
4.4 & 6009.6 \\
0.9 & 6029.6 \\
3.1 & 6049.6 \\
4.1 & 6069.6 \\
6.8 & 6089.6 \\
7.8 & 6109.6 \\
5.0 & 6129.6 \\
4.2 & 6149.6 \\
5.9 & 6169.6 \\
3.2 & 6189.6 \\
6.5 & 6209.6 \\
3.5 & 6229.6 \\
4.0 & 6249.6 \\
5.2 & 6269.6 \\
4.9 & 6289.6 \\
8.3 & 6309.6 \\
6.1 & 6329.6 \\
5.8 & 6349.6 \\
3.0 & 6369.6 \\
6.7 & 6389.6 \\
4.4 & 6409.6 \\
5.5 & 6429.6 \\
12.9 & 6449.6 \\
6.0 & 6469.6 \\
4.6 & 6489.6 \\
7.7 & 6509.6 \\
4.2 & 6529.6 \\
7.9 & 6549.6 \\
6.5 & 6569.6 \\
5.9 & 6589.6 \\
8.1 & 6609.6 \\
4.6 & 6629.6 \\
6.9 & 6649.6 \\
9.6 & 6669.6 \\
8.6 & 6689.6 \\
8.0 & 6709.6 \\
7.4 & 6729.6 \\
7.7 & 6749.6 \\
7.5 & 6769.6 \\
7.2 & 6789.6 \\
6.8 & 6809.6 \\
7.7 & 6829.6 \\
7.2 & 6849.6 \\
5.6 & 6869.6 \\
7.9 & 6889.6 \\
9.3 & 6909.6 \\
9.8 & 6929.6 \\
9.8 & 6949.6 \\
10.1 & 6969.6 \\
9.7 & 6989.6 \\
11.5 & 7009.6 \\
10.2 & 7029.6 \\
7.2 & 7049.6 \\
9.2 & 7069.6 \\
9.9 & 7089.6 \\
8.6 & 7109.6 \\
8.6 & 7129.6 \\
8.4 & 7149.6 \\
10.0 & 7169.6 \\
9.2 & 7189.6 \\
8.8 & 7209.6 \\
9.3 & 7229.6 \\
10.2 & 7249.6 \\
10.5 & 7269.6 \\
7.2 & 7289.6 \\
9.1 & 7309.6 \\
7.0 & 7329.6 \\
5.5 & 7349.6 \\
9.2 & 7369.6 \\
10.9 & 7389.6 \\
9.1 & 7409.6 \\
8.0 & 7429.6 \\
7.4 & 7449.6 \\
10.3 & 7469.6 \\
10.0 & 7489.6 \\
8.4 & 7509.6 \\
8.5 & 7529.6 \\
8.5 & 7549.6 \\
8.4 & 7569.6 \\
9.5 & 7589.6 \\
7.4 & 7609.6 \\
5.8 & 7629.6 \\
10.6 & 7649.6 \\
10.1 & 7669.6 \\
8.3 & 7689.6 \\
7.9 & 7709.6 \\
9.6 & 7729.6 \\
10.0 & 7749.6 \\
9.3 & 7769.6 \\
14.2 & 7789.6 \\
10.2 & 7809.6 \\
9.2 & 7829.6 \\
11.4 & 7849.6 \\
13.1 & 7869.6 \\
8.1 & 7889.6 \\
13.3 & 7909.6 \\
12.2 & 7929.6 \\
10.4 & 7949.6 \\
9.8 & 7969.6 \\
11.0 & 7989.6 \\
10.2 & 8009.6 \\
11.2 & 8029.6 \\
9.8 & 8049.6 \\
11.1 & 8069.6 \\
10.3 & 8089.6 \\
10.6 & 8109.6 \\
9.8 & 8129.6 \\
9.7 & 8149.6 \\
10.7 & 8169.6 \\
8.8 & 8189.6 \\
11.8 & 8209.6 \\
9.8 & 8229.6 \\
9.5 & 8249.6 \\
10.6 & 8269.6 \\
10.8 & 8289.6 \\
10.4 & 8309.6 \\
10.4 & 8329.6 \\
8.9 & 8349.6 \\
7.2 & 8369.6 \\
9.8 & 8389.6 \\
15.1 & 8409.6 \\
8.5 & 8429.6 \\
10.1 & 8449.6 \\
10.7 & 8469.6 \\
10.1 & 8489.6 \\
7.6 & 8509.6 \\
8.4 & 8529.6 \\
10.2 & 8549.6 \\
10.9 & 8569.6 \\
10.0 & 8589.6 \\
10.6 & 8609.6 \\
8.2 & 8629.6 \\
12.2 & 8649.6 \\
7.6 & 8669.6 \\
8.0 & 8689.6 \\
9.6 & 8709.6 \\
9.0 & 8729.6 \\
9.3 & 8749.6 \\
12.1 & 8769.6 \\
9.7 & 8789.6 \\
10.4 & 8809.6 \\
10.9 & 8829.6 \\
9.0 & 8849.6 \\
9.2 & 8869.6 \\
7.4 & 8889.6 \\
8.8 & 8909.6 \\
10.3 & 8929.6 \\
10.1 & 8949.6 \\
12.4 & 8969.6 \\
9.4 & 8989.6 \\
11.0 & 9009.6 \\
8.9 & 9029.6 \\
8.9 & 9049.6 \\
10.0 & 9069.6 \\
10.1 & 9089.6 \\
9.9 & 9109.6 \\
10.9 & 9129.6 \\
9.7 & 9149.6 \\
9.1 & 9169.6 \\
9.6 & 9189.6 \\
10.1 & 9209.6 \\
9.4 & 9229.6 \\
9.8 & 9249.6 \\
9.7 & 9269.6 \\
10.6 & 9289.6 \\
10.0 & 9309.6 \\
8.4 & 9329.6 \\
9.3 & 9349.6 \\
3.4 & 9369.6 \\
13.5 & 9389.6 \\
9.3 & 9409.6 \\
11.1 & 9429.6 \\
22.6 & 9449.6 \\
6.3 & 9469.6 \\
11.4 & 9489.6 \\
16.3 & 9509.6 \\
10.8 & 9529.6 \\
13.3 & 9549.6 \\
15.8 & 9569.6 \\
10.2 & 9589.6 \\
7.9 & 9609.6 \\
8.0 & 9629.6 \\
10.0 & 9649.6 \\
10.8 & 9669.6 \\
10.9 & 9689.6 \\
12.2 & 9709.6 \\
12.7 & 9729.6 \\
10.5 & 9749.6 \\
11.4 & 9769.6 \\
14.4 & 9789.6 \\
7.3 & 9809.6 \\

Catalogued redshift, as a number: 0.73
